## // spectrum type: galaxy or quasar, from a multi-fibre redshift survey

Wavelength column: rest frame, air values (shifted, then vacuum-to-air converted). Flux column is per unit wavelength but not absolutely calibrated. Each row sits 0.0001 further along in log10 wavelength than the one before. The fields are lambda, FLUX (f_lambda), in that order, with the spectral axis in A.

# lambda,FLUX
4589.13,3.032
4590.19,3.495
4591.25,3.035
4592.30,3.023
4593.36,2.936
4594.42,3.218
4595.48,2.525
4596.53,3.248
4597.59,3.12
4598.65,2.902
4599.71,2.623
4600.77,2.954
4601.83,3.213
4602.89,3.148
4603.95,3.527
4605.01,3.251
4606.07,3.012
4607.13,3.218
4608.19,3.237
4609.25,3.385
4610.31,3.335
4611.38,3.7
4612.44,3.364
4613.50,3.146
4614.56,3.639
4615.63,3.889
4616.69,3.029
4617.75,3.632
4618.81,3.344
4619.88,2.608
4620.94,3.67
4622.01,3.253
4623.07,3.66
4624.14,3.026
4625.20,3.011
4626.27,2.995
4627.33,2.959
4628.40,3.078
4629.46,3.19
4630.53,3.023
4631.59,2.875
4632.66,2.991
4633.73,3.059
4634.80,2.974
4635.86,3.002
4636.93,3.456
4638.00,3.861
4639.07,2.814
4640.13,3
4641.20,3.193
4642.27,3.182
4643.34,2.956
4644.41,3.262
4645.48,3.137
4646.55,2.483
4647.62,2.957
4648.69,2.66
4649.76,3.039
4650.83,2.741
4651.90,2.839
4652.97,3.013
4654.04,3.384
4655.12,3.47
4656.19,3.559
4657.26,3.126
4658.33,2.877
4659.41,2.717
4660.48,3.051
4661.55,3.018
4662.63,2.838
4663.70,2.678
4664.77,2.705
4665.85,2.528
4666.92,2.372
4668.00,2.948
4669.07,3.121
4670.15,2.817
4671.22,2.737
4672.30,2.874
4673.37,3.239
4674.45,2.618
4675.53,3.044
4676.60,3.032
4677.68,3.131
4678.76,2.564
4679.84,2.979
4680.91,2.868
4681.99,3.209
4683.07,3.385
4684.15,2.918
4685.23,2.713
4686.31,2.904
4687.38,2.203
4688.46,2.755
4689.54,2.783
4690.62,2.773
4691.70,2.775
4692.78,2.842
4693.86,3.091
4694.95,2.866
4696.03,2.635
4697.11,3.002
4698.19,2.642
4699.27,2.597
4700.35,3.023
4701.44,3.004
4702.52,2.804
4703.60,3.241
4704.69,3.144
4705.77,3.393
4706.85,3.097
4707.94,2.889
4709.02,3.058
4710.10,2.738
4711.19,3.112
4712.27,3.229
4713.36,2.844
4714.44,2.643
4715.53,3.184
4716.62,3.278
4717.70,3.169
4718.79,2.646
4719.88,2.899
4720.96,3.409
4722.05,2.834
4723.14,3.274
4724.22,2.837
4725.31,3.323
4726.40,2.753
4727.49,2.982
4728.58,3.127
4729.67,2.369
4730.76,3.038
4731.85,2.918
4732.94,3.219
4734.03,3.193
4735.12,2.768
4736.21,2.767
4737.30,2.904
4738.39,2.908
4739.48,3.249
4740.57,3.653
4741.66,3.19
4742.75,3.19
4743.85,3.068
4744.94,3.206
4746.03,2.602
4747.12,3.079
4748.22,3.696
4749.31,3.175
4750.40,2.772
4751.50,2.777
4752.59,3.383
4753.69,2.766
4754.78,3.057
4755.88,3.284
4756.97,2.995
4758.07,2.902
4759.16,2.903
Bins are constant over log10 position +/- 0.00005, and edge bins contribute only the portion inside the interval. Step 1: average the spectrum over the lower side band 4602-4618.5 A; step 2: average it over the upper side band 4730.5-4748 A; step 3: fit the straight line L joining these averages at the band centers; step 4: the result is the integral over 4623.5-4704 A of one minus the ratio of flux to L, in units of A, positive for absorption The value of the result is 7.3 A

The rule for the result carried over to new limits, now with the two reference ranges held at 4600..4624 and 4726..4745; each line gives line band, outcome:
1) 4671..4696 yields 2.13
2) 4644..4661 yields 1.07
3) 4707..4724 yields 0.33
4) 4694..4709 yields 0.71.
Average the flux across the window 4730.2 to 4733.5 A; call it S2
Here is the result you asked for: 3.05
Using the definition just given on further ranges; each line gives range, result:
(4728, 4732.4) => 2.86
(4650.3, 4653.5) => 2.87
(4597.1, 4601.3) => 2.9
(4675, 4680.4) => 2.95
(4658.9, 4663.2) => 2.91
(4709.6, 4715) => 2.91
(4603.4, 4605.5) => 3.39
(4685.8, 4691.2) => 2.69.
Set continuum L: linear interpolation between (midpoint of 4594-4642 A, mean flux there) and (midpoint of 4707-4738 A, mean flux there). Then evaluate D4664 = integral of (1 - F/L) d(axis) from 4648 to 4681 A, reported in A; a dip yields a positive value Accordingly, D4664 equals 1.8 A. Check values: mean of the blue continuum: 3.19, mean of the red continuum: 2.98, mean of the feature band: 2.92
